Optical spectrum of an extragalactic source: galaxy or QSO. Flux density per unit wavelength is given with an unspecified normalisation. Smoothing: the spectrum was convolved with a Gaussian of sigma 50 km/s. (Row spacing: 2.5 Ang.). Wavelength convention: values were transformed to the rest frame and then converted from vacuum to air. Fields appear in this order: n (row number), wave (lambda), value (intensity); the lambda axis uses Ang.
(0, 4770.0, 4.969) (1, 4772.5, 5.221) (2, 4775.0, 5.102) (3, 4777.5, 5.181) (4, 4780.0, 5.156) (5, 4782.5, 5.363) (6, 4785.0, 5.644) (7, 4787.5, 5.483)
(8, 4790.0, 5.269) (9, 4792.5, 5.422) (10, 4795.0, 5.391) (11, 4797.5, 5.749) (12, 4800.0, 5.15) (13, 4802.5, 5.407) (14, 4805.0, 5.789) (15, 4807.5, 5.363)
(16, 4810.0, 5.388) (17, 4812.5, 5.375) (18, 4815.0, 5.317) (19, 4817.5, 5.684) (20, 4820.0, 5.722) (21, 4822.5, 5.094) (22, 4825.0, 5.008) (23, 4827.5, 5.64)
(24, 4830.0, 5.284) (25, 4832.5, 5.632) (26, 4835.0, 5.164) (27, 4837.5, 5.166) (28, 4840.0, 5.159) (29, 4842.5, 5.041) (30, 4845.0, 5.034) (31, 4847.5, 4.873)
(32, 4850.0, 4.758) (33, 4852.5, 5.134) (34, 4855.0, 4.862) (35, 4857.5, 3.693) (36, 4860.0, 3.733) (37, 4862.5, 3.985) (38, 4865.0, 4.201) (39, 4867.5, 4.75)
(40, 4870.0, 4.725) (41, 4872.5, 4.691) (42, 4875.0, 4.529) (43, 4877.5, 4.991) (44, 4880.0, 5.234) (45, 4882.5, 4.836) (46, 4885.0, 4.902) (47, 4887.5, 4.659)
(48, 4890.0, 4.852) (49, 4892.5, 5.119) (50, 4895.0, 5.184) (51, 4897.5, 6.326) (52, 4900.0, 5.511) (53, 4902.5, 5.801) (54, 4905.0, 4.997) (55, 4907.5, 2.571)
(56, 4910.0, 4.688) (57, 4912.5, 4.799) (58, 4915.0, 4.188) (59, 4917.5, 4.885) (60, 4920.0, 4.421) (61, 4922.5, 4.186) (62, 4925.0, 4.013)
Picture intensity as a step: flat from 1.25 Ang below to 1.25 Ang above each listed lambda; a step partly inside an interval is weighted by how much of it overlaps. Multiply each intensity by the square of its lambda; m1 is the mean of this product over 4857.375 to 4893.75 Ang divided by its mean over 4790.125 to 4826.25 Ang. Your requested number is 0.88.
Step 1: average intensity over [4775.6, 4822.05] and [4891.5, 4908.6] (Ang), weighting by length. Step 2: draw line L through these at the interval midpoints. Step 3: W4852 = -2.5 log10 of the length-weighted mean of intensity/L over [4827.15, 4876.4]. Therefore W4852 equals 0.101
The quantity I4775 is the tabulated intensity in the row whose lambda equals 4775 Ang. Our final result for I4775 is 5.102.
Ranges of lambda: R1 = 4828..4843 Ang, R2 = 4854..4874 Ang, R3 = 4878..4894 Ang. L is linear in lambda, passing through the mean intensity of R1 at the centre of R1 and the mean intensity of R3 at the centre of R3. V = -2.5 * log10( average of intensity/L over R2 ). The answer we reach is 0.17 mag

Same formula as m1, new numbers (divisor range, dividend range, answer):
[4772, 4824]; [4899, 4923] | 0.89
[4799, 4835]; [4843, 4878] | 0.86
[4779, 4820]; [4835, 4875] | 0.88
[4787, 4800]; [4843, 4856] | 0.93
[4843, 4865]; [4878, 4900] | 1.16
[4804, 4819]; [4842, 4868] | 0.84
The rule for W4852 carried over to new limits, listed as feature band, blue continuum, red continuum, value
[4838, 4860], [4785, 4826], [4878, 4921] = 0.09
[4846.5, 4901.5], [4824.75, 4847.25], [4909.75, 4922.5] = 0.02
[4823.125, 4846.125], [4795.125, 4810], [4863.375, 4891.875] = -0.01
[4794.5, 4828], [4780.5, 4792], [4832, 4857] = -0.04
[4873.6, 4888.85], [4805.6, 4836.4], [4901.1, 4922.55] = -0.01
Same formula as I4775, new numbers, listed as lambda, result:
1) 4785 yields 5.644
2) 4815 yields 5.317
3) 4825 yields 5.008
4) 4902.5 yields 5.801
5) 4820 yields 5.722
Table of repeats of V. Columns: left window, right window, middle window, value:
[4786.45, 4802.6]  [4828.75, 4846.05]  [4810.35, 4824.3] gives -0.02 mag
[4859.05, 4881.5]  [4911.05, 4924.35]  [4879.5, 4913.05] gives -0.10 mag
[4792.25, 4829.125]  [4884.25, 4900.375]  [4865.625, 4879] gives 0.12 mag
